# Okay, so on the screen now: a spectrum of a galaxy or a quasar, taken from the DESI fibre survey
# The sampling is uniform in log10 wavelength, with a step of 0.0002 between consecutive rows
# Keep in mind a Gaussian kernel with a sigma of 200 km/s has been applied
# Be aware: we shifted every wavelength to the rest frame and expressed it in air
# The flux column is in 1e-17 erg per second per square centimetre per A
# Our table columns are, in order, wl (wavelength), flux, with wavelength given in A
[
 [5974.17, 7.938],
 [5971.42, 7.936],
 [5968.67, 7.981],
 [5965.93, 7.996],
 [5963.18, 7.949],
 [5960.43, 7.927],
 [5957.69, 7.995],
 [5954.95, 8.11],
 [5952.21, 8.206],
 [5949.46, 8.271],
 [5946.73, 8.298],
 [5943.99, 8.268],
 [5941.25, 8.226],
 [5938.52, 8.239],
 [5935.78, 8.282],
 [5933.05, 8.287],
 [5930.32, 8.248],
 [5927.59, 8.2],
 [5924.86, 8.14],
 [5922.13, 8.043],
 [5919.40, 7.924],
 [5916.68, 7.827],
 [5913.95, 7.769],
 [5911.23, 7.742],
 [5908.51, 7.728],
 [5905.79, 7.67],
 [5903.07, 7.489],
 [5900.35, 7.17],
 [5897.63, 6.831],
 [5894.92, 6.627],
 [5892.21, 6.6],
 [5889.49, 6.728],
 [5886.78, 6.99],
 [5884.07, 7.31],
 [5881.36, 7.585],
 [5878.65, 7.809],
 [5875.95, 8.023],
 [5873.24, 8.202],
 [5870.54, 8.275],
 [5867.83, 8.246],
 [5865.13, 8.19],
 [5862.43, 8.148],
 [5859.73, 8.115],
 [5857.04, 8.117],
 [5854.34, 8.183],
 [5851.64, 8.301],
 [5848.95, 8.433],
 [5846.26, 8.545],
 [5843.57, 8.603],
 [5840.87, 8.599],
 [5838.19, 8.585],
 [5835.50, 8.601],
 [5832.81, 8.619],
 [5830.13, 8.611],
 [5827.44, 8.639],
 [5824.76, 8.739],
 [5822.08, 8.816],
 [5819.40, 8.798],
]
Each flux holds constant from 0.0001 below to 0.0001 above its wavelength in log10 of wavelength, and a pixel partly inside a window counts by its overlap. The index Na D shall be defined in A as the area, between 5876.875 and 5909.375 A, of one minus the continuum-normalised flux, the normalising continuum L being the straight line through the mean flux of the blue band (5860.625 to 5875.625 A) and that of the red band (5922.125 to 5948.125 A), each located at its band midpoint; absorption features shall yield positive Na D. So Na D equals 3.9 A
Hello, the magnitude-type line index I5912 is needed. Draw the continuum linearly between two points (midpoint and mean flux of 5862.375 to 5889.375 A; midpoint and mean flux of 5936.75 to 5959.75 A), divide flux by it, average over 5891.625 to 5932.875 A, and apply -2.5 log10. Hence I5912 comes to 0.05 mag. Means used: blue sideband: 7.81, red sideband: 8.2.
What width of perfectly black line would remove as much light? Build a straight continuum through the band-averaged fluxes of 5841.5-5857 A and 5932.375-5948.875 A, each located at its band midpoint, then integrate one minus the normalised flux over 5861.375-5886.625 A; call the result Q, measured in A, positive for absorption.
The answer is 1.3 A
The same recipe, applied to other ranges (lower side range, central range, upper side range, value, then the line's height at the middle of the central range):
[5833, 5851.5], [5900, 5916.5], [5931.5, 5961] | 1.37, 8.33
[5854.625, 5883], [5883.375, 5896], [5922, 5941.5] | 2.00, 8.12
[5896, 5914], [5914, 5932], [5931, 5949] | -0.40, 7.87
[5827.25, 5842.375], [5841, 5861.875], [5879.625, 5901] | -0.56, 8.12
